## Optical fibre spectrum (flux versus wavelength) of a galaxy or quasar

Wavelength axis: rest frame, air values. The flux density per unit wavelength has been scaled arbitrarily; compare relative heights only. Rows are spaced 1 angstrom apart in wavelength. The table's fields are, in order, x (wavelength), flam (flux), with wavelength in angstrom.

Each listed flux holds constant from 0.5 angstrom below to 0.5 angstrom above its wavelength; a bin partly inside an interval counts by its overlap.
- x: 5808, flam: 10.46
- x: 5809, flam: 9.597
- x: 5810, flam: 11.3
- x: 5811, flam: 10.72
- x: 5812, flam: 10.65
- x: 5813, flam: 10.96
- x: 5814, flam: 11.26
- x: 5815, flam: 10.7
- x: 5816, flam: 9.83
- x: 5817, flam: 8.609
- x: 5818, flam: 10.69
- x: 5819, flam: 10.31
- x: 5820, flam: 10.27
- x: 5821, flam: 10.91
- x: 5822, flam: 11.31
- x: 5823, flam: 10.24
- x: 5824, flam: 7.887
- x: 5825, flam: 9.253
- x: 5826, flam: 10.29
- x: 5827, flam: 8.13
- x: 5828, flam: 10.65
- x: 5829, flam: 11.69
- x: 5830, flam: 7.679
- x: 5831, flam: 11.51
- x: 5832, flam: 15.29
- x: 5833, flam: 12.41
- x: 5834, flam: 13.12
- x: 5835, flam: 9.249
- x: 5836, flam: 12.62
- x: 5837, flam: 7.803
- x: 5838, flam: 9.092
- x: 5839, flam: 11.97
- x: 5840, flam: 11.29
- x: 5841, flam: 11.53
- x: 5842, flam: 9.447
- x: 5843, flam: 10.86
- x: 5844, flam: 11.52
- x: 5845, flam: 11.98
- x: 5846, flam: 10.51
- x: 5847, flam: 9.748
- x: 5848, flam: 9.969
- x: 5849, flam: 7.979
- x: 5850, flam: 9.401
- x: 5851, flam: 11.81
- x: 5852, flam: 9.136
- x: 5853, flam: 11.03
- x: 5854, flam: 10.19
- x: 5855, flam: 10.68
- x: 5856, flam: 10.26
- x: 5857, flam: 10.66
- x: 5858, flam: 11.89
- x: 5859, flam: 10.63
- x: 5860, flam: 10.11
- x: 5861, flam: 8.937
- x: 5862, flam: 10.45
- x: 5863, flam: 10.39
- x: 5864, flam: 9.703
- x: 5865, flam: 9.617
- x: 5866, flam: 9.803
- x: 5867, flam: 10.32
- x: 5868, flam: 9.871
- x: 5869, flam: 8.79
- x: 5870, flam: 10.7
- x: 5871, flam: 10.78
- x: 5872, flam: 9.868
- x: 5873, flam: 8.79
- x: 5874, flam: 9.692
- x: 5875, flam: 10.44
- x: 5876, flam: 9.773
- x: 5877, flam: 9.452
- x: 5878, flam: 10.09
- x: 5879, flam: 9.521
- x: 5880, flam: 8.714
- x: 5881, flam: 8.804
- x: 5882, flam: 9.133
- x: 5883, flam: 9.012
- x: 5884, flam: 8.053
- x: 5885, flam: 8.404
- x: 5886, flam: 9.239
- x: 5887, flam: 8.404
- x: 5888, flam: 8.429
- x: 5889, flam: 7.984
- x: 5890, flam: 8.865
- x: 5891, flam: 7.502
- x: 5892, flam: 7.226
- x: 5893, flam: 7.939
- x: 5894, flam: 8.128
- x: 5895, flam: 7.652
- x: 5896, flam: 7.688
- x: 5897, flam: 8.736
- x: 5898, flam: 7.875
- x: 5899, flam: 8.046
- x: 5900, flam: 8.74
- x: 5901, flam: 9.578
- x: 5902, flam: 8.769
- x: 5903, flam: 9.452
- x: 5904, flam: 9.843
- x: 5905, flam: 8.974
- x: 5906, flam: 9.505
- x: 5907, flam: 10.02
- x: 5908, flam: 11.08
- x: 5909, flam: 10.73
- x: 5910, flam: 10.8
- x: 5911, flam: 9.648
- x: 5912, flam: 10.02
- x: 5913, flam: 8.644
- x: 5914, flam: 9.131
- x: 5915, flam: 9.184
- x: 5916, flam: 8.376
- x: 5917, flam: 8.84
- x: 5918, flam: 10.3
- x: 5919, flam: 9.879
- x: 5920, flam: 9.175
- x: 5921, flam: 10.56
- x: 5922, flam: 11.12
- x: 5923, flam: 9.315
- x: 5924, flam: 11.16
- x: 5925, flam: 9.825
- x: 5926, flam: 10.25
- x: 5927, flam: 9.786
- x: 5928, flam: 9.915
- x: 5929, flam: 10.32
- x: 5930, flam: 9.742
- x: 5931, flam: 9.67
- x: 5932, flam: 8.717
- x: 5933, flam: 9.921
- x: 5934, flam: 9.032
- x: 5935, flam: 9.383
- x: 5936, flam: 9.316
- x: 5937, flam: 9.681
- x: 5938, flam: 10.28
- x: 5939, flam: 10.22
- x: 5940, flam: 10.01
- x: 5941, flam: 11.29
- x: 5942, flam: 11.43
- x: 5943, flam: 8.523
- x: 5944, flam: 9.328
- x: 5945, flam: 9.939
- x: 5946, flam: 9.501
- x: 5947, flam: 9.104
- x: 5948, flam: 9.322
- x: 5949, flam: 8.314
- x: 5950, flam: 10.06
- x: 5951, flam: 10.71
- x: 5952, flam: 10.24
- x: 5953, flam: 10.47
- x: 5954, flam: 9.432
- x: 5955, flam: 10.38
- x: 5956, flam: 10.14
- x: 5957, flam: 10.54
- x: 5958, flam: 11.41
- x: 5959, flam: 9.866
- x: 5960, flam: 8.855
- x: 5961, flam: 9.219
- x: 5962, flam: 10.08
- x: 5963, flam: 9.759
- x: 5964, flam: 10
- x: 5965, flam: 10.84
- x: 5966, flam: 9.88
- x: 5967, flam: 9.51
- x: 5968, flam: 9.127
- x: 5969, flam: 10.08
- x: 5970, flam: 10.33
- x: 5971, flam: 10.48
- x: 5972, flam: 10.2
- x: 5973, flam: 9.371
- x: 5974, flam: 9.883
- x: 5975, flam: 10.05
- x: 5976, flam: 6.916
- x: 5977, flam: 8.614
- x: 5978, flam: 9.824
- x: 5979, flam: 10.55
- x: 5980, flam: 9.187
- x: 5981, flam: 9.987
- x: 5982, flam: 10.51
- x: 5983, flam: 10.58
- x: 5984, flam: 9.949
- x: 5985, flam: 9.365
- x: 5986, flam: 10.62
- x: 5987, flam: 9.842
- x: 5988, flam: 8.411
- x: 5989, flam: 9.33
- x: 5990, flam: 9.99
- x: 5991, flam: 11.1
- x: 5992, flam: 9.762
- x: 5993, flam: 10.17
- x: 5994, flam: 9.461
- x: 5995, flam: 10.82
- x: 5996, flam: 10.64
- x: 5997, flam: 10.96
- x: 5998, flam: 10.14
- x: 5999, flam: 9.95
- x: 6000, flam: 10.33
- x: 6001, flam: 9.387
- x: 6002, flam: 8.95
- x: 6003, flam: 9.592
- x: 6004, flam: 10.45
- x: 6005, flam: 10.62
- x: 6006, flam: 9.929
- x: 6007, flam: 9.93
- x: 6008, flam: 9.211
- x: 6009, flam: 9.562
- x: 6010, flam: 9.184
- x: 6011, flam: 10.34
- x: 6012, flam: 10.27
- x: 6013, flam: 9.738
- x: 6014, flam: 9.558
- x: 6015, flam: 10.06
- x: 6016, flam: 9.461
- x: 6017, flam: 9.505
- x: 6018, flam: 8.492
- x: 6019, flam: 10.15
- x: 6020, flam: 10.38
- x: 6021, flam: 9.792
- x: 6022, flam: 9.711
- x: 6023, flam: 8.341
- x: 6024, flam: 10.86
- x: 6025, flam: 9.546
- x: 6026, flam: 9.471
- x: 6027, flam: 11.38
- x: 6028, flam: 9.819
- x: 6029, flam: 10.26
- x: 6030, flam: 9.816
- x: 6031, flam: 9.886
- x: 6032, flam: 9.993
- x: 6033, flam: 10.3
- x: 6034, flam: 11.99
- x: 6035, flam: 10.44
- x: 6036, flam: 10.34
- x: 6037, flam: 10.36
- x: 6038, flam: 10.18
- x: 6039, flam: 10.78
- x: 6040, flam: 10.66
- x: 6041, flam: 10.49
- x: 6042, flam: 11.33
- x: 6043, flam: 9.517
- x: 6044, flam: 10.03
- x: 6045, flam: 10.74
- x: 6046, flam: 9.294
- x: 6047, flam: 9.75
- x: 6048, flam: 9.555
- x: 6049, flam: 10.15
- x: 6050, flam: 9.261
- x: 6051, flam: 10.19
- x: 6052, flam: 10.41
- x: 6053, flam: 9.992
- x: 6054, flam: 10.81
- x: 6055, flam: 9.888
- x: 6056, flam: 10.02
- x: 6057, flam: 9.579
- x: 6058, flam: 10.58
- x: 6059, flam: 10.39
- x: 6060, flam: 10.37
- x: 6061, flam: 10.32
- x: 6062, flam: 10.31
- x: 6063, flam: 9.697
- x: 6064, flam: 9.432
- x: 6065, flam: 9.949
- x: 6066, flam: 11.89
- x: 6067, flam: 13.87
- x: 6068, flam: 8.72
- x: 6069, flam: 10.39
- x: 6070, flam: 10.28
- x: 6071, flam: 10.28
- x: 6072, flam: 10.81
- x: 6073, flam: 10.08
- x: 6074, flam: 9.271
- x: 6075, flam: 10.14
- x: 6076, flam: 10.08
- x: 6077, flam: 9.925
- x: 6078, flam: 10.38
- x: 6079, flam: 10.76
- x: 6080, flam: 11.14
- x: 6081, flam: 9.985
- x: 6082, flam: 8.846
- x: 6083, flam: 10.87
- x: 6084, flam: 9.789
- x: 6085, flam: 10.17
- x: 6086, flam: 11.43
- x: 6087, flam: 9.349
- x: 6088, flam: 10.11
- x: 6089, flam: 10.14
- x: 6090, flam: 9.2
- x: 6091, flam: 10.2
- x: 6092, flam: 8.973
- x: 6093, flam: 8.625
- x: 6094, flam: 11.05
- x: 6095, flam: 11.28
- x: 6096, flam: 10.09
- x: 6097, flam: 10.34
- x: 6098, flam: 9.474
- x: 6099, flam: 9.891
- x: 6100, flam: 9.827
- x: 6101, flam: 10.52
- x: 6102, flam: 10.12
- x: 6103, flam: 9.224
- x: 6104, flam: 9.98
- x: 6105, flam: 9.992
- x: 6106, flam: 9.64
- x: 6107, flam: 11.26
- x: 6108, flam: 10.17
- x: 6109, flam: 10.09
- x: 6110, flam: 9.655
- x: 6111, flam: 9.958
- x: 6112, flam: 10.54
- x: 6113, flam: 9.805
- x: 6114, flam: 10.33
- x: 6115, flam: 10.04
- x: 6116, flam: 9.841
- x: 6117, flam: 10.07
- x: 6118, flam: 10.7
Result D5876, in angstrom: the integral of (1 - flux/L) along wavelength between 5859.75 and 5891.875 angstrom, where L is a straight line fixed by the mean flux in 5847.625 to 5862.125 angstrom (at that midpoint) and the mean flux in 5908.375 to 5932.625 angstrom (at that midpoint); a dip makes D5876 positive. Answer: 2.4 angstrom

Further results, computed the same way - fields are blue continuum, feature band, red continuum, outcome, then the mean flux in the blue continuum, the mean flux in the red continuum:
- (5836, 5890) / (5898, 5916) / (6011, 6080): 0.9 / 9.88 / 10.2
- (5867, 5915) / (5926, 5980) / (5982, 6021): -1.3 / 9.13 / 9.91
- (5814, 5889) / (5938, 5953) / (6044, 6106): 0.3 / 10.1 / 10.1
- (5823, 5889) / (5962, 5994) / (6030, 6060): 1.1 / 10.1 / 10.2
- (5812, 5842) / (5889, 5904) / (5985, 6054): 2.9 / 10.6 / 10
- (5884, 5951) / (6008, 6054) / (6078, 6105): -1.0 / 9.36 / 10.1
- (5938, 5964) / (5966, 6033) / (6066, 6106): 1.1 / 9.93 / 10.2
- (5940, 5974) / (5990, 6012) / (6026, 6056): 0.1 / 9.93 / 10.2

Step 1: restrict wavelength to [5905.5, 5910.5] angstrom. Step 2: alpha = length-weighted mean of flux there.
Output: 10.4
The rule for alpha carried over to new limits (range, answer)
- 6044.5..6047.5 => 9.93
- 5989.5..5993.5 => 10.3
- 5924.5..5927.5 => 9.95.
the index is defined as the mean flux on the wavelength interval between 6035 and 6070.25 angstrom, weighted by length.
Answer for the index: 10.3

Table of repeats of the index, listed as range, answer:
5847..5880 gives 10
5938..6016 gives 9.89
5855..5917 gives 9.33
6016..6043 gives 10.1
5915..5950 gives 9.75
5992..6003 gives 10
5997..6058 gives 10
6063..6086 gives 10.3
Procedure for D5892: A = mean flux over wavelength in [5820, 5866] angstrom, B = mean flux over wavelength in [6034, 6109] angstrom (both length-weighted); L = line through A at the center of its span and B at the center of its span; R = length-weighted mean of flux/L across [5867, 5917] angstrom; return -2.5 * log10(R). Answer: 0.14 mag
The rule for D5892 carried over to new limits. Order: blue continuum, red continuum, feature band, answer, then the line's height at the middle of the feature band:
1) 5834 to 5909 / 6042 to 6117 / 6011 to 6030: 0.02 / 9.99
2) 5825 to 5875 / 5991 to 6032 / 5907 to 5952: 0.04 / 10.2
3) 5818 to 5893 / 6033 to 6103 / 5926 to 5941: 0.03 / 10.1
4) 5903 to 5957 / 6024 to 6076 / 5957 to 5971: 0.00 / 9.95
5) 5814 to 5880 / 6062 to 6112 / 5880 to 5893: 0.22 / 10.3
